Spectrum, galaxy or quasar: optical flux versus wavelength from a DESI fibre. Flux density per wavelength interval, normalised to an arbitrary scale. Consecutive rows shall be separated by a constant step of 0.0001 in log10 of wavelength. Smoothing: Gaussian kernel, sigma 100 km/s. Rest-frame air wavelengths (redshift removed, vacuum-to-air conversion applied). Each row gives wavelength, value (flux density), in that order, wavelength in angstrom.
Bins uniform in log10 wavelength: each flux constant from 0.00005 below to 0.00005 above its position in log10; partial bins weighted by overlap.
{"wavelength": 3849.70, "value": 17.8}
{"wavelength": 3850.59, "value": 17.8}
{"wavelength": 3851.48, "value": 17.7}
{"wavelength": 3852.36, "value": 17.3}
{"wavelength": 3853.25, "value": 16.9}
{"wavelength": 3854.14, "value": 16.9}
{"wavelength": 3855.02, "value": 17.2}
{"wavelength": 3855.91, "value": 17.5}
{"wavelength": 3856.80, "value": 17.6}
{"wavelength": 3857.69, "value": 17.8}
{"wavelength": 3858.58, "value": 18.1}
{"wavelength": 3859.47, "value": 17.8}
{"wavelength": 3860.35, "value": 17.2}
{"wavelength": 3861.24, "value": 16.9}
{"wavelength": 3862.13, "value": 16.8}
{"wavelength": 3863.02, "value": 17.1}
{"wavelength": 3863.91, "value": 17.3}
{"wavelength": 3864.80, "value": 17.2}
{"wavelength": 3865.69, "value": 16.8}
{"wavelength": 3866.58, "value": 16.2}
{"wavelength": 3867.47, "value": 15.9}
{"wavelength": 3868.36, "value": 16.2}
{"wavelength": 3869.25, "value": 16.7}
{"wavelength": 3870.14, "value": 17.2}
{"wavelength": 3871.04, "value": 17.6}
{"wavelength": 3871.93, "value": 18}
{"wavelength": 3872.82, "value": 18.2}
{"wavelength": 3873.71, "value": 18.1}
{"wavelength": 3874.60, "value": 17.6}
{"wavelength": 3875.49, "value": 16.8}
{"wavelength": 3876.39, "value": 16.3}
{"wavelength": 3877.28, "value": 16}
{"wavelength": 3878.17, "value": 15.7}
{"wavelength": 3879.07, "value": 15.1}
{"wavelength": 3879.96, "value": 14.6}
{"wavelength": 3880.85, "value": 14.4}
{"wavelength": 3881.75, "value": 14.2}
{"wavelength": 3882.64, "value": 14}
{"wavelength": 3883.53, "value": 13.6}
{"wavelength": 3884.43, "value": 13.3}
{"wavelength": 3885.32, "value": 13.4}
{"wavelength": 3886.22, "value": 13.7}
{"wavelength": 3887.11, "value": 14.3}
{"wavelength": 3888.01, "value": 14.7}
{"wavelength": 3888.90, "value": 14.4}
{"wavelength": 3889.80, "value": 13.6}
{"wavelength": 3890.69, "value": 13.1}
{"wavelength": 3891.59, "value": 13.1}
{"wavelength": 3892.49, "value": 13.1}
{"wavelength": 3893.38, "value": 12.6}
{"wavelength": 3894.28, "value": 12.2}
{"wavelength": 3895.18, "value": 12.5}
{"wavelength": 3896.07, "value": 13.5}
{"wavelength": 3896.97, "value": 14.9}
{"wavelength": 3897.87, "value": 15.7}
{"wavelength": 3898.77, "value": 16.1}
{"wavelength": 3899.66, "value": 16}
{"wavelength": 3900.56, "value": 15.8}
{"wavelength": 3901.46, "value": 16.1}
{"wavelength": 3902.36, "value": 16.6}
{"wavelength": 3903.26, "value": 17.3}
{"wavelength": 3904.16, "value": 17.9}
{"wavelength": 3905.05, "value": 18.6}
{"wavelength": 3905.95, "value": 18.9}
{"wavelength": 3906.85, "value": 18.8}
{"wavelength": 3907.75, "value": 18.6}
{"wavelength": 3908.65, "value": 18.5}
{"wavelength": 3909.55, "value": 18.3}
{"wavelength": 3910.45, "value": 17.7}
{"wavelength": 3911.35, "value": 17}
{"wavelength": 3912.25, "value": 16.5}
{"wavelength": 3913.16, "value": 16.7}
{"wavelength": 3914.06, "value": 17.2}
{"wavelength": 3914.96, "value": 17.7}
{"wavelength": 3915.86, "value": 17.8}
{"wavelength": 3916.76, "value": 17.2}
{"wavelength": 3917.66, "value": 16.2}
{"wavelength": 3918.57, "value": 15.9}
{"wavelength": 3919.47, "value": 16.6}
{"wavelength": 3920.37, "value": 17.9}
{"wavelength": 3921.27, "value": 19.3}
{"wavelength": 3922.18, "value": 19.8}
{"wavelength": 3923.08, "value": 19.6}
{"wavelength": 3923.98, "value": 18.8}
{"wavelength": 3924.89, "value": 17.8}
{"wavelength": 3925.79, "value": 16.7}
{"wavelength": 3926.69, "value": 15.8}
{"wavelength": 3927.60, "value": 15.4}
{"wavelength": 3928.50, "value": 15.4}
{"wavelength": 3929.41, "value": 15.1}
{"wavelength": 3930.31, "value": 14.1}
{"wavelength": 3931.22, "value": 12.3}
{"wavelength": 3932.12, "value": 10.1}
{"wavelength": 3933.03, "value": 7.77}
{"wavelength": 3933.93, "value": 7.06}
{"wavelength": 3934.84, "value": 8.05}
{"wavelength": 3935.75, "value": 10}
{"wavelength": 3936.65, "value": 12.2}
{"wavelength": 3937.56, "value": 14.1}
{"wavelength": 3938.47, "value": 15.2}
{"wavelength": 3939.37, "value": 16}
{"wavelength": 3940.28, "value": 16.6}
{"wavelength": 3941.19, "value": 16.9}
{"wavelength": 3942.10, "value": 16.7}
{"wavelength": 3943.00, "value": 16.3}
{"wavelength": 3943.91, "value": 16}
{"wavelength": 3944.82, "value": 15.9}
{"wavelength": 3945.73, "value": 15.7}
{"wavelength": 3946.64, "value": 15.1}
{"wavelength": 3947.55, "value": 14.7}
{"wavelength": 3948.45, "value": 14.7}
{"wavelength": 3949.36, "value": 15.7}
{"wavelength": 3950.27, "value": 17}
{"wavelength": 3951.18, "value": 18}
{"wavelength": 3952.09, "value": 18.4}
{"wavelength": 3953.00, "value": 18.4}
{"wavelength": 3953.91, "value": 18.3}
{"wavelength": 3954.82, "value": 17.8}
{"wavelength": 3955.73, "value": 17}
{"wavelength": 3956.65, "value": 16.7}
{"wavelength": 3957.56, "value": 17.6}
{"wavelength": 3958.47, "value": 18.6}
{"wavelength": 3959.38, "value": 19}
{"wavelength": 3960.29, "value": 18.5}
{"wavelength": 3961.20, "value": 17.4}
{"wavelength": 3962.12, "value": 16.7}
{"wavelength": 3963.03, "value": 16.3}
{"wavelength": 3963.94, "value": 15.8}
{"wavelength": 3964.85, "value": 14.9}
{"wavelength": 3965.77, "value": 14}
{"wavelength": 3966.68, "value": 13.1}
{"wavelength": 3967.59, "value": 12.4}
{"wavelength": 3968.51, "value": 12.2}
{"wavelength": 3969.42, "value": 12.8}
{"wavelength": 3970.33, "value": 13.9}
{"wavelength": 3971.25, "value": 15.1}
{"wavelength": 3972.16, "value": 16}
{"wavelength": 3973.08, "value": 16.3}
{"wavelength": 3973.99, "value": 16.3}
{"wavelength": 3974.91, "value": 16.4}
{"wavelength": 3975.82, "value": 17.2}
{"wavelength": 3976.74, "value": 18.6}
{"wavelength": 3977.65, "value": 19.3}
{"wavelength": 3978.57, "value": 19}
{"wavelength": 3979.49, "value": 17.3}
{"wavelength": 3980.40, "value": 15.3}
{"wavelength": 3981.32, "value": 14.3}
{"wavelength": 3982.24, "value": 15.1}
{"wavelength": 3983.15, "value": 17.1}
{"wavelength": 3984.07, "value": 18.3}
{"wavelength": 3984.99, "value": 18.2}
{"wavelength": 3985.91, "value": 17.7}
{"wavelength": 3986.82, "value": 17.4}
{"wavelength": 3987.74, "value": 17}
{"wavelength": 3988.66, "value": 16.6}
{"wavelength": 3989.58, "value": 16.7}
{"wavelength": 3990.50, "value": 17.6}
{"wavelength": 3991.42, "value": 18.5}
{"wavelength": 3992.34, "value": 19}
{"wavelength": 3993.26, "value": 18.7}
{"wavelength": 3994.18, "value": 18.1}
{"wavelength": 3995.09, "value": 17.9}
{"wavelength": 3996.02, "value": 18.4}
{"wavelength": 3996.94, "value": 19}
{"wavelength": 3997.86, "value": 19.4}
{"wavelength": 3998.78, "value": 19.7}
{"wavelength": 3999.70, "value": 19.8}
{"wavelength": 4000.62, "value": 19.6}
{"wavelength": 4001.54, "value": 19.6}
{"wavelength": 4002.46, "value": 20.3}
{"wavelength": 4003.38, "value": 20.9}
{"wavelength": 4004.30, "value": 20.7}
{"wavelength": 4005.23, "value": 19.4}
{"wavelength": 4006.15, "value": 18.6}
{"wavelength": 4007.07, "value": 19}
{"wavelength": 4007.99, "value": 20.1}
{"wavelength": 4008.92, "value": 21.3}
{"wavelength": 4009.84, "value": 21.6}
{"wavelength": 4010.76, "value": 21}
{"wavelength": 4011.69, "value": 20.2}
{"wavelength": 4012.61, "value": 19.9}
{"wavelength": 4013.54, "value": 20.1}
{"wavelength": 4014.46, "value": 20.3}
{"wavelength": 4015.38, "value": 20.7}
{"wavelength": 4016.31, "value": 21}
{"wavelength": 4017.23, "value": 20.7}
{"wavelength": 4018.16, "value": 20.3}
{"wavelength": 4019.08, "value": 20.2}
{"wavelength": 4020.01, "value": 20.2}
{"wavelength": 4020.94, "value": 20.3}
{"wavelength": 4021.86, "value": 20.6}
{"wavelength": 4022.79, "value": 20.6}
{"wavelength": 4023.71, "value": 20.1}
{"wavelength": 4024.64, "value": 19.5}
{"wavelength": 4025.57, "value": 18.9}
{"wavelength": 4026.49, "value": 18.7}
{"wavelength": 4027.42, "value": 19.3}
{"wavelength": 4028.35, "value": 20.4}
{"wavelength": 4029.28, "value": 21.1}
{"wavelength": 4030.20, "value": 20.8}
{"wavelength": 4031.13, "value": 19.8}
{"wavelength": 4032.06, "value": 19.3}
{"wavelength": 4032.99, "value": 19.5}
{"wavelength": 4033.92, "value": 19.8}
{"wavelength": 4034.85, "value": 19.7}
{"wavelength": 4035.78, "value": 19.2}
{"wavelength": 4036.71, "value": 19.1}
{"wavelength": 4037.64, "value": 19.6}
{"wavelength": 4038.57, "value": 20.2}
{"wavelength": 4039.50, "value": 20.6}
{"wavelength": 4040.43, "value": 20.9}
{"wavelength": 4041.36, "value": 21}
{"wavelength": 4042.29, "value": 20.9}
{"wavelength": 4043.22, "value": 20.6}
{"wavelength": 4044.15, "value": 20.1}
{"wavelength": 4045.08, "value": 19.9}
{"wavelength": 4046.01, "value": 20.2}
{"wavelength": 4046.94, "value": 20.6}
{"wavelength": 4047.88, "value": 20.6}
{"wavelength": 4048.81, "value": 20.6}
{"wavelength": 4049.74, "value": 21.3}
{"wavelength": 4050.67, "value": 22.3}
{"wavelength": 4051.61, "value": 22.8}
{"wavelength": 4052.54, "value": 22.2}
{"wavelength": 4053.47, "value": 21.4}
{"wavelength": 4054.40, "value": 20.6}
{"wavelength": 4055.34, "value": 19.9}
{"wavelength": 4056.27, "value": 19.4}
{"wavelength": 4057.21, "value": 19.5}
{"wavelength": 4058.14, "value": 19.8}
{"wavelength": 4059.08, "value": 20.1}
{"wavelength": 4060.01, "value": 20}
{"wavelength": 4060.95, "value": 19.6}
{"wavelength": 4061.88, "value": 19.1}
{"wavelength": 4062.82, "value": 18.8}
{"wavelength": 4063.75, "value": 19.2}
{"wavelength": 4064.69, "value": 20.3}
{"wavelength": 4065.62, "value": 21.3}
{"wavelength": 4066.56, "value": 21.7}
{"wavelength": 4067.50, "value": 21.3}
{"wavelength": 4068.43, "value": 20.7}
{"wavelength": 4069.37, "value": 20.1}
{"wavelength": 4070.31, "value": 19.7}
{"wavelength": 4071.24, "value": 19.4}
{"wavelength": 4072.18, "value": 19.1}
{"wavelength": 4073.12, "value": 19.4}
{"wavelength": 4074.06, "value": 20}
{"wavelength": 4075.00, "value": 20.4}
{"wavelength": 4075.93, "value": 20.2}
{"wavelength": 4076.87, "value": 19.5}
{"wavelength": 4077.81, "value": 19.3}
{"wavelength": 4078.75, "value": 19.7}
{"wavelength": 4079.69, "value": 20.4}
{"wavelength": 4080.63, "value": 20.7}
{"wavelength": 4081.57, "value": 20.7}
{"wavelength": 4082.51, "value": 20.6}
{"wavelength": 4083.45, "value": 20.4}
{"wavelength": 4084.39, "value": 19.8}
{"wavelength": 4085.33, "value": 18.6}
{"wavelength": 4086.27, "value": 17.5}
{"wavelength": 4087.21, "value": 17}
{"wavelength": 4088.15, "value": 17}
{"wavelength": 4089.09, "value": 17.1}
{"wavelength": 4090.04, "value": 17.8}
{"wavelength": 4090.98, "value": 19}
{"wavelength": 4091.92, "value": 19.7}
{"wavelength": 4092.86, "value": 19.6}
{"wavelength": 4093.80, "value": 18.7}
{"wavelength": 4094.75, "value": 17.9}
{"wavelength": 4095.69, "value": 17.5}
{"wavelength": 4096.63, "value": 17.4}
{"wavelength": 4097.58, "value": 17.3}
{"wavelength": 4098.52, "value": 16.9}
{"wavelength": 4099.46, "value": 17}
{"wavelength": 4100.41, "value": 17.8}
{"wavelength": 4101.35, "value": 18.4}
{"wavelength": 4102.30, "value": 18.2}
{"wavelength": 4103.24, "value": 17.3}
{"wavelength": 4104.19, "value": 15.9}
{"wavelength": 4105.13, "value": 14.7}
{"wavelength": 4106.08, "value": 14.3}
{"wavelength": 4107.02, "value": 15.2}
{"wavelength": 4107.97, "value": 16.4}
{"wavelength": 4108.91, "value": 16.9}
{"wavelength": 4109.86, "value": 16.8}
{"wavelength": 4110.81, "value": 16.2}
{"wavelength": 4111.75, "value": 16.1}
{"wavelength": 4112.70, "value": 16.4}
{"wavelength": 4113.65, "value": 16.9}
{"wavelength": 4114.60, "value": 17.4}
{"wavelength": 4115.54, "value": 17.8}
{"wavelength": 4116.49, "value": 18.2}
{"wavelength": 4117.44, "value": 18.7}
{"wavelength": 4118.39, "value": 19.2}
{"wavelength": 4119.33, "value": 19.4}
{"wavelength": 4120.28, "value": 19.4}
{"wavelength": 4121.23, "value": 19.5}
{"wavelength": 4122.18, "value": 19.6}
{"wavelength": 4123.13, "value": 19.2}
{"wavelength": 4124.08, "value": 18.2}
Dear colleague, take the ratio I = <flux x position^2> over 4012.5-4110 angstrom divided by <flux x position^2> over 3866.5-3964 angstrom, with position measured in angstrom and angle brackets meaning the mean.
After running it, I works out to 1.32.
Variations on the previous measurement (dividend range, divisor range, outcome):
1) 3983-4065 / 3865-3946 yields 1.35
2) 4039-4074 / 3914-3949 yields 1.42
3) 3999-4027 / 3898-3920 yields 1.23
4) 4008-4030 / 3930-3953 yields 1.48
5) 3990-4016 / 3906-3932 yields 1.20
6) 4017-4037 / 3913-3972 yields 1.33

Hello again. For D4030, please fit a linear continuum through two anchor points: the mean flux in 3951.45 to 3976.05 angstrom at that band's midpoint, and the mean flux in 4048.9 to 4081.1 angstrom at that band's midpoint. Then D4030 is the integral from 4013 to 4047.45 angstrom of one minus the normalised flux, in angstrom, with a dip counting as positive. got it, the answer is -2.3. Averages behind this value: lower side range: 16.2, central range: 20.1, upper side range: 20.3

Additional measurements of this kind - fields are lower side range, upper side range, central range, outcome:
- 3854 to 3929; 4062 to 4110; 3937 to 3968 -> 1.34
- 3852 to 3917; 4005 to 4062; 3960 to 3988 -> 3.80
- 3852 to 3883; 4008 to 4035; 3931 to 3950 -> 4.82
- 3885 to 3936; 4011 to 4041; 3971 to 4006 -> 1.15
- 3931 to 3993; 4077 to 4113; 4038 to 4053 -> -3.35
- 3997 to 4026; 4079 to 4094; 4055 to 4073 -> -0.52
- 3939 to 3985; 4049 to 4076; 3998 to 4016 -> -1.99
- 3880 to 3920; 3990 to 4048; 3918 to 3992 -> 6.93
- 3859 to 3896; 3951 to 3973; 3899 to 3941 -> -0.38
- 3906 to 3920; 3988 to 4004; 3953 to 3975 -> 2.73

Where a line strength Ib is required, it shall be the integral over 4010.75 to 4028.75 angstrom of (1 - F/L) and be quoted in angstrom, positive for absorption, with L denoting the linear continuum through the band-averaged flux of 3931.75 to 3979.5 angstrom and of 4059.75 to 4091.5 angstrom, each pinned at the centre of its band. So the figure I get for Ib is -2.5 angstrom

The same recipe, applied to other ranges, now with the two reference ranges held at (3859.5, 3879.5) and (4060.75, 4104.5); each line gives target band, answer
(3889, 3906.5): 2.07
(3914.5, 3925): -0.30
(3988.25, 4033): -3.33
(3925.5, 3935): 2.66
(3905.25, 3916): -0.33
